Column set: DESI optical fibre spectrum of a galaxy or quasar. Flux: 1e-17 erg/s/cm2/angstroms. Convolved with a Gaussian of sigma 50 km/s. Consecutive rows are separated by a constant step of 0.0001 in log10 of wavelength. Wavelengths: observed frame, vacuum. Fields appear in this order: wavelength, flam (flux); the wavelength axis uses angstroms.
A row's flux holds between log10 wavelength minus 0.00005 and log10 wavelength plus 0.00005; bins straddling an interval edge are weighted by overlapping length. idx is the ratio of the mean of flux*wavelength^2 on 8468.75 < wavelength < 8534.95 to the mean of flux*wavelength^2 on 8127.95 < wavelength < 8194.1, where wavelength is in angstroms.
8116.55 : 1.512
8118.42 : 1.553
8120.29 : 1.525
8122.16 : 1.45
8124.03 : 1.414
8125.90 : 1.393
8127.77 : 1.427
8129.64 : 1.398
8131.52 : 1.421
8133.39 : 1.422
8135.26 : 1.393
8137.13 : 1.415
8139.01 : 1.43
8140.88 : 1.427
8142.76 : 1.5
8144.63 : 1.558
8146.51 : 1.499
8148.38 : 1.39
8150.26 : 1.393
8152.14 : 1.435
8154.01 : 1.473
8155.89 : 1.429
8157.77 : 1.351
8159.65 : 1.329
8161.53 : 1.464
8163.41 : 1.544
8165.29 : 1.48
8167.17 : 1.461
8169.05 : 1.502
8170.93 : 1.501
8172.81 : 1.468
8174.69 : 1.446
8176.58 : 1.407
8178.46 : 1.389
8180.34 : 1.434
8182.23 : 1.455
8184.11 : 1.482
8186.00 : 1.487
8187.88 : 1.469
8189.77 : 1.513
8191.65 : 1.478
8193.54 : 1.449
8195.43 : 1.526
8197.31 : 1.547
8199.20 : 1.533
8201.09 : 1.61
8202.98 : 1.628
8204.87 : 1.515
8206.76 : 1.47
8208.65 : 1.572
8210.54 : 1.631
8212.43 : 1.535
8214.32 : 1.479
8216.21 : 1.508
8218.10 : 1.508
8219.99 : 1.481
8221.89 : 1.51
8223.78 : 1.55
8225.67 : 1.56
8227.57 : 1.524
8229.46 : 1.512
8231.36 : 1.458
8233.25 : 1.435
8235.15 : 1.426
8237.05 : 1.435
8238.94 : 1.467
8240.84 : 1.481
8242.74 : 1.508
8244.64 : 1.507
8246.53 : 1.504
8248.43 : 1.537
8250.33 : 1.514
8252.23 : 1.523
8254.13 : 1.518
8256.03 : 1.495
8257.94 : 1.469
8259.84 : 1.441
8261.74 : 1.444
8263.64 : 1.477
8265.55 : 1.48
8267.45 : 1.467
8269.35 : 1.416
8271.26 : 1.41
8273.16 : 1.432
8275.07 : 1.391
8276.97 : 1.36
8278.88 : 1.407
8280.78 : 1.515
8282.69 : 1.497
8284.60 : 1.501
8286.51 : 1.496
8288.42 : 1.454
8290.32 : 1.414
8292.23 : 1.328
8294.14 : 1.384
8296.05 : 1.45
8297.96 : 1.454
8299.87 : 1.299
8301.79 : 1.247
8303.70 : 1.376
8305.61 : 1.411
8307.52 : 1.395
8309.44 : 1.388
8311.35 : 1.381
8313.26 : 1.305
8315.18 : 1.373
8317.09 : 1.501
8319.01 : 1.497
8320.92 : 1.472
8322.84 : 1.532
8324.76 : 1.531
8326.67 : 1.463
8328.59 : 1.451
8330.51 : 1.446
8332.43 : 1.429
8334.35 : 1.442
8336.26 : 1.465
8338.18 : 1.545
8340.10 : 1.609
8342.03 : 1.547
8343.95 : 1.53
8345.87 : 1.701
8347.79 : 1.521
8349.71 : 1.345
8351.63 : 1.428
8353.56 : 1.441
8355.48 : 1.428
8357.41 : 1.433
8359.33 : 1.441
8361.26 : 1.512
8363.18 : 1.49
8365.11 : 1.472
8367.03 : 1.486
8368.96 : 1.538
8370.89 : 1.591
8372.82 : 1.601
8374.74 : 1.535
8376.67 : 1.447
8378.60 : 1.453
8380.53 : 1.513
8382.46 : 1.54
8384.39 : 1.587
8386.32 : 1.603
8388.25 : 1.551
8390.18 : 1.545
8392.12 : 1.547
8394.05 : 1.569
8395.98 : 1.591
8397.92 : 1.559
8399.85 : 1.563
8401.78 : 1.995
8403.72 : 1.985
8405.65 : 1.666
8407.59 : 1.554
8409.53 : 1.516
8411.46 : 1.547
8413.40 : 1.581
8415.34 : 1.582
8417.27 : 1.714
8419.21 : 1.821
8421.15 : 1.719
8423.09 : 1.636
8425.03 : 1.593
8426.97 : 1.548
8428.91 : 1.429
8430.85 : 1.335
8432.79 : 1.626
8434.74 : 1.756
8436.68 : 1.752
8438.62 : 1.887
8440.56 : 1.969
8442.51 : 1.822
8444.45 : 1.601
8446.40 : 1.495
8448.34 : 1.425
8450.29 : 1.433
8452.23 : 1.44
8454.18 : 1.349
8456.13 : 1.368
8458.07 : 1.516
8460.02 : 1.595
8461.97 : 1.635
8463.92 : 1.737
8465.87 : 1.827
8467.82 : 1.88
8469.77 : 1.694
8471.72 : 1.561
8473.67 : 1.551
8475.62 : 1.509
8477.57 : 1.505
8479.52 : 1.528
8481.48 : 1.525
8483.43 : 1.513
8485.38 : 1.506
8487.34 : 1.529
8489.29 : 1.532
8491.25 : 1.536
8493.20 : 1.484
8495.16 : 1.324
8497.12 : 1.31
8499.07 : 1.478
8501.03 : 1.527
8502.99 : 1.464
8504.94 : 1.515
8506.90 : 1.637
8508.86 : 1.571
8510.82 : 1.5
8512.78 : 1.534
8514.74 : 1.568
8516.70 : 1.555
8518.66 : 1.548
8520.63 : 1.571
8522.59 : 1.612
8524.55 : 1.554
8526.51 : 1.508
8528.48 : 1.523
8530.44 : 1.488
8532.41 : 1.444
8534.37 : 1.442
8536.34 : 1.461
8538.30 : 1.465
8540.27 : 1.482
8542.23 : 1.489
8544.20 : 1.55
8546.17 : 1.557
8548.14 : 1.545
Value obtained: 1.14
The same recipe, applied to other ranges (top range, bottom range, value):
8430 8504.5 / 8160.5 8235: 1.11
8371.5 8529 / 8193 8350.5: 1.12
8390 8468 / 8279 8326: 1.18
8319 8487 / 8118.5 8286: 1.12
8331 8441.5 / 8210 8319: 1.12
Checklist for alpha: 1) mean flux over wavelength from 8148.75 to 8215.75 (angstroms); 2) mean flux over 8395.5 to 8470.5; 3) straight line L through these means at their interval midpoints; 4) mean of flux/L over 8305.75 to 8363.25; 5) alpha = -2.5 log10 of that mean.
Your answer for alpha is 0.077 mag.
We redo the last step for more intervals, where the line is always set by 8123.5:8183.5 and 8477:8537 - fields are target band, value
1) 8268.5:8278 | 0.05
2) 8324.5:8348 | -0.03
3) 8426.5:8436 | -0.04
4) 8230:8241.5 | 0.00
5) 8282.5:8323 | 0.04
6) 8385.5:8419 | -0.10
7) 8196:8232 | -0.06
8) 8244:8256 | -0.04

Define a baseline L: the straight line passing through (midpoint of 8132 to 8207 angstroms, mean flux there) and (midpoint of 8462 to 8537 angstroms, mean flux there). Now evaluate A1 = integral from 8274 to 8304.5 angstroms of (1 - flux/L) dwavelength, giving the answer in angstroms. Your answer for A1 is 1.7 angstroms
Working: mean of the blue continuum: 1.47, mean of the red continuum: 1.54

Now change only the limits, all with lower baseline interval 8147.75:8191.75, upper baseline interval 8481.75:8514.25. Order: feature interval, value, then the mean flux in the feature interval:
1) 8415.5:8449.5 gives -3.7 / 1.65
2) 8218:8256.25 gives -1.0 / 1.5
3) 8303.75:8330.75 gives 0.6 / 1.44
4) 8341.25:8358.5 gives -0.1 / 1.49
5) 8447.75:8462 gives 0.3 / 1.46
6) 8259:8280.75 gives 0.5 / 1.43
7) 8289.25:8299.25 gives 0.4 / 1.4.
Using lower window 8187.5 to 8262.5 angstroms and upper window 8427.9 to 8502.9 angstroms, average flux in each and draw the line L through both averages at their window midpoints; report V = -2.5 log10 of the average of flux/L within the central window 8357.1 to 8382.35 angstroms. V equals 0.03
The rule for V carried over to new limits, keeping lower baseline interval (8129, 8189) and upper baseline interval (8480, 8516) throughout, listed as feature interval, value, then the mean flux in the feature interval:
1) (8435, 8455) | -0.091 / 1.62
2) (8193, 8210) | -0.065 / 1.54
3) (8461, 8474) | -0.140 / 1.7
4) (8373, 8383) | -0.016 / 1.5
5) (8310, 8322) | 0.038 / 1.42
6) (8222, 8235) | -0.033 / 1.5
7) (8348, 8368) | 0.022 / 1.45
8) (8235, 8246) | -0.012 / 1.48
